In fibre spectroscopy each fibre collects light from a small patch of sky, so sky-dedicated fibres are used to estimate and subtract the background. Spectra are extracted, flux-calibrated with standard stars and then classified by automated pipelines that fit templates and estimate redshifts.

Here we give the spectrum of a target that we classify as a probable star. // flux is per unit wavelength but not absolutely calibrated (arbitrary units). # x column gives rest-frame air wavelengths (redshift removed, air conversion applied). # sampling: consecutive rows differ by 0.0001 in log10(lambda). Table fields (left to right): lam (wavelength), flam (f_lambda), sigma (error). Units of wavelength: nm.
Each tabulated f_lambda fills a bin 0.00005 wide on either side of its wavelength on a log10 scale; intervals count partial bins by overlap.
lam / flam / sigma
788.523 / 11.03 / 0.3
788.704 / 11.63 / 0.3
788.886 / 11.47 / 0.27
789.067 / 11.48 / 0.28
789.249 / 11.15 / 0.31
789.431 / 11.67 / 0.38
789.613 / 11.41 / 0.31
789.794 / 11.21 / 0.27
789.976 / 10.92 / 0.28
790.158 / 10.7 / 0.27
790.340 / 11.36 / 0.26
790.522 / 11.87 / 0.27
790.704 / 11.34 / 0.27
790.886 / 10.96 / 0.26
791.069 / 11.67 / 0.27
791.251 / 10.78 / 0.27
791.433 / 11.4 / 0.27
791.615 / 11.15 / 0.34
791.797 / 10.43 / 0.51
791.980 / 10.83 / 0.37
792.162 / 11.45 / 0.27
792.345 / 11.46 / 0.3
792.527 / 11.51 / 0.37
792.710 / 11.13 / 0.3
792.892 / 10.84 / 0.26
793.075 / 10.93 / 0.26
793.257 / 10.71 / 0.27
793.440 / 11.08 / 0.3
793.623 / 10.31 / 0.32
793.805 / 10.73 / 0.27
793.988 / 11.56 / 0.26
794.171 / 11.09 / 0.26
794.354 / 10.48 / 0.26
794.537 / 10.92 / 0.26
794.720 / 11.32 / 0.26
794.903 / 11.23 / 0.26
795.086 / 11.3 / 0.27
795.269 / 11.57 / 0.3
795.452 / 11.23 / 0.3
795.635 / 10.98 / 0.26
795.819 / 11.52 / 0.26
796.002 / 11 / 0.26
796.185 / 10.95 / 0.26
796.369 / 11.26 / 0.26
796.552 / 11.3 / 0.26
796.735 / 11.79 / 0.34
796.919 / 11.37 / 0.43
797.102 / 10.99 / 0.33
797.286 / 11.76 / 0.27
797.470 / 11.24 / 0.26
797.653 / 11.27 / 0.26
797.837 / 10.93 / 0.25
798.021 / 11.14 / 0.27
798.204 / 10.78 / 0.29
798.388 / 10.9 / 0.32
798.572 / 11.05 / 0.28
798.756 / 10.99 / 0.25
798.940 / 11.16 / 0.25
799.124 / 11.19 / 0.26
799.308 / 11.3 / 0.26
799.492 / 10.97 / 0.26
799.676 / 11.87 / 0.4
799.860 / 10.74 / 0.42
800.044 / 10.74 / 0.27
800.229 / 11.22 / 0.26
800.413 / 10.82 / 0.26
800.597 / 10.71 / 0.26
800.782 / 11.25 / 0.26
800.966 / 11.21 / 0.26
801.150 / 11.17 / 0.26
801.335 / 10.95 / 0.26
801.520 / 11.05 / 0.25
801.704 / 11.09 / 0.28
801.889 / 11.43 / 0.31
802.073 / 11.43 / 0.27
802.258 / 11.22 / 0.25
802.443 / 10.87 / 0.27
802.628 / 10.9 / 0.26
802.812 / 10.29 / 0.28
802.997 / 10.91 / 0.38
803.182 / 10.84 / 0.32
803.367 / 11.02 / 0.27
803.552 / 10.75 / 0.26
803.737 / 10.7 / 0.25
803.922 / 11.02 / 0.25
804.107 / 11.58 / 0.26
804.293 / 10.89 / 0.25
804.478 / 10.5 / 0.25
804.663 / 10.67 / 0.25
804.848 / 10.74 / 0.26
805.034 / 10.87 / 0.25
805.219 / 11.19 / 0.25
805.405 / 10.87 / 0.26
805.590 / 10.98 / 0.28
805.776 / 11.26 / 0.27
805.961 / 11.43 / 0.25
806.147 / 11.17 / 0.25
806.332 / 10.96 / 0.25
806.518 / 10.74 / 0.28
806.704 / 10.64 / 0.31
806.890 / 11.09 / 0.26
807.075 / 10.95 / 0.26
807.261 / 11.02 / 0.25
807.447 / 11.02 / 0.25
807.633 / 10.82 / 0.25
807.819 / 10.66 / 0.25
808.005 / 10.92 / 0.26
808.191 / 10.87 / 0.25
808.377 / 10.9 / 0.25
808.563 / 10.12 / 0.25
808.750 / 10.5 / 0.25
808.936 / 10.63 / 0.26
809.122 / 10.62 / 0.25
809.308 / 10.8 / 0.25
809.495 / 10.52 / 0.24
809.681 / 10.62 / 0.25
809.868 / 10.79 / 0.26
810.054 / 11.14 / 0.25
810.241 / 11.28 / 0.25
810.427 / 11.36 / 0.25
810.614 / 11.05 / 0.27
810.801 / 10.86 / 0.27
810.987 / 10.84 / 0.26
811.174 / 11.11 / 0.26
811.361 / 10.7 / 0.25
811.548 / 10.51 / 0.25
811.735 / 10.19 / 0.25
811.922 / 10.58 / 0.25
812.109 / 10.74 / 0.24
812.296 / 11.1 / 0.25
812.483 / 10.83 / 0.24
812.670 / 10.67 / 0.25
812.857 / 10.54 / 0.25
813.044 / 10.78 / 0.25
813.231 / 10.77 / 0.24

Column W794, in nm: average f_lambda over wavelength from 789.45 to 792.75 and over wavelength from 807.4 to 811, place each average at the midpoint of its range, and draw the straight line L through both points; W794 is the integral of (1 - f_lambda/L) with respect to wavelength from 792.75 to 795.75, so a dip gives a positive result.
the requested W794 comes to 0.031 nm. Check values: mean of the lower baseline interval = 11.2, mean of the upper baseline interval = 10.8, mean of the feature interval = 11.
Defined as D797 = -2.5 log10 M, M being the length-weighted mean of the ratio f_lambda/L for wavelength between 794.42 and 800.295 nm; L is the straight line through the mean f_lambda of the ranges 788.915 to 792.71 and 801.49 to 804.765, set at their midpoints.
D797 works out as -0.01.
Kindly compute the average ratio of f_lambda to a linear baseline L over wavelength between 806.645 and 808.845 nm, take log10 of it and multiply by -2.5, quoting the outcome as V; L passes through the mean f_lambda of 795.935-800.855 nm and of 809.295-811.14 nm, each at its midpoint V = 0.02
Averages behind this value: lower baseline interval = 11.1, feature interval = 10.8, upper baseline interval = 10.9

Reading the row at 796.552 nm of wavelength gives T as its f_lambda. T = 11.3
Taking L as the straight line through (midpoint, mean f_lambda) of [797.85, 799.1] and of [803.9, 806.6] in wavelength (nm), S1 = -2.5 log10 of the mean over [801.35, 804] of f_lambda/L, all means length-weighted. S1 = 0.00 mag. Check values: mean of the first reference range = 11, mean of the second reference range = 11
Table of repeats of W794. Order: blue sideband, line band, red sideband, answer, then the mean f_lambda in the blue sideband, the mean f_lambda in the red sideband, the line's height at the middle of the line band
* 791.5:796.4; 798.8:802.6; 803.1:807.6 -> -0.04 nm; 11.1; 11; 11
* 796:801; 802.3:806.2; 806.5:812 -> 0.01 nm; 11.1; 10.8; 11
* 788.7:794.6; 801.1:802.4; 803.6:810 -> -0.03 nm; 11.1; 10.9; 10.9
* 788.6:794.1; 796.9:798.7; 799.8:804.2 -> -0.01 nm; 11.2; 11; 11.1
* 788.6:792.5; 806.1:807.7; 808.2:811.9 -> -0.01 nm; 11.3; 10.8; 10.8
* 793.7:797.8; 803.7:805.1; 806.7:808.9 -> 0.00 nm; 11.2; 10.8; 10.9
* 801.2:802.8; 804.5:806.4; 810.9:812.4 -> -0.01 nm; 11.1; 10.7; 10.9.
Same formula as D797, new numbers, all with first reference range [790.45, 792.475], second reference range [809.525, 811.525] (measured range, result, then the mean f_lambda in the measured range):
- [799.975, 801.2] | 0.01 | 11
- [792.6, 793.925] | 0.03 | 10.8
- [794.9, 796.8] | -0.01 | 11.3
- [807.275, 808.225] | 0.01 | 10.9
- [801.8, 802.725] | -0.01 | 11.2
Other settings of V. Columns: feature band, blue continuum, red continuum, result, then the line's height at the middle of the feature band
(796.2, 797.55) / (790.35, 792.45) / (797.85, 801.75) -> -0.023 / 11.1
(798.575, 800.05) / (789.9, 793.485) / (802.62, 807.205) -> -0.013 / 11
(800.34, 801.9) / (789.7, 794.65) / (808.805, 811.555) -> -0.009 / 11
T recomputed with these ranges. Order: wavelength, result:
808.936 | 10.63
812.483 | 10.83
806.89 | 11.09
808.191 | 10.87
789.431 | 11.67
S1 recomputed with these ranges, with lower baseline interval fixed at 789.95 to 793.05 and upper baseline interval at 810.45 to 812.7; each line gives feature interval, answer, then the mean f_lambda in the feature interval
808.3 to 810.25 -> 0.01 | 10.7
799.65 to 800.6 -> 0.00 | 11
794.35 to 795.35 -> -0.01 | 11.2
